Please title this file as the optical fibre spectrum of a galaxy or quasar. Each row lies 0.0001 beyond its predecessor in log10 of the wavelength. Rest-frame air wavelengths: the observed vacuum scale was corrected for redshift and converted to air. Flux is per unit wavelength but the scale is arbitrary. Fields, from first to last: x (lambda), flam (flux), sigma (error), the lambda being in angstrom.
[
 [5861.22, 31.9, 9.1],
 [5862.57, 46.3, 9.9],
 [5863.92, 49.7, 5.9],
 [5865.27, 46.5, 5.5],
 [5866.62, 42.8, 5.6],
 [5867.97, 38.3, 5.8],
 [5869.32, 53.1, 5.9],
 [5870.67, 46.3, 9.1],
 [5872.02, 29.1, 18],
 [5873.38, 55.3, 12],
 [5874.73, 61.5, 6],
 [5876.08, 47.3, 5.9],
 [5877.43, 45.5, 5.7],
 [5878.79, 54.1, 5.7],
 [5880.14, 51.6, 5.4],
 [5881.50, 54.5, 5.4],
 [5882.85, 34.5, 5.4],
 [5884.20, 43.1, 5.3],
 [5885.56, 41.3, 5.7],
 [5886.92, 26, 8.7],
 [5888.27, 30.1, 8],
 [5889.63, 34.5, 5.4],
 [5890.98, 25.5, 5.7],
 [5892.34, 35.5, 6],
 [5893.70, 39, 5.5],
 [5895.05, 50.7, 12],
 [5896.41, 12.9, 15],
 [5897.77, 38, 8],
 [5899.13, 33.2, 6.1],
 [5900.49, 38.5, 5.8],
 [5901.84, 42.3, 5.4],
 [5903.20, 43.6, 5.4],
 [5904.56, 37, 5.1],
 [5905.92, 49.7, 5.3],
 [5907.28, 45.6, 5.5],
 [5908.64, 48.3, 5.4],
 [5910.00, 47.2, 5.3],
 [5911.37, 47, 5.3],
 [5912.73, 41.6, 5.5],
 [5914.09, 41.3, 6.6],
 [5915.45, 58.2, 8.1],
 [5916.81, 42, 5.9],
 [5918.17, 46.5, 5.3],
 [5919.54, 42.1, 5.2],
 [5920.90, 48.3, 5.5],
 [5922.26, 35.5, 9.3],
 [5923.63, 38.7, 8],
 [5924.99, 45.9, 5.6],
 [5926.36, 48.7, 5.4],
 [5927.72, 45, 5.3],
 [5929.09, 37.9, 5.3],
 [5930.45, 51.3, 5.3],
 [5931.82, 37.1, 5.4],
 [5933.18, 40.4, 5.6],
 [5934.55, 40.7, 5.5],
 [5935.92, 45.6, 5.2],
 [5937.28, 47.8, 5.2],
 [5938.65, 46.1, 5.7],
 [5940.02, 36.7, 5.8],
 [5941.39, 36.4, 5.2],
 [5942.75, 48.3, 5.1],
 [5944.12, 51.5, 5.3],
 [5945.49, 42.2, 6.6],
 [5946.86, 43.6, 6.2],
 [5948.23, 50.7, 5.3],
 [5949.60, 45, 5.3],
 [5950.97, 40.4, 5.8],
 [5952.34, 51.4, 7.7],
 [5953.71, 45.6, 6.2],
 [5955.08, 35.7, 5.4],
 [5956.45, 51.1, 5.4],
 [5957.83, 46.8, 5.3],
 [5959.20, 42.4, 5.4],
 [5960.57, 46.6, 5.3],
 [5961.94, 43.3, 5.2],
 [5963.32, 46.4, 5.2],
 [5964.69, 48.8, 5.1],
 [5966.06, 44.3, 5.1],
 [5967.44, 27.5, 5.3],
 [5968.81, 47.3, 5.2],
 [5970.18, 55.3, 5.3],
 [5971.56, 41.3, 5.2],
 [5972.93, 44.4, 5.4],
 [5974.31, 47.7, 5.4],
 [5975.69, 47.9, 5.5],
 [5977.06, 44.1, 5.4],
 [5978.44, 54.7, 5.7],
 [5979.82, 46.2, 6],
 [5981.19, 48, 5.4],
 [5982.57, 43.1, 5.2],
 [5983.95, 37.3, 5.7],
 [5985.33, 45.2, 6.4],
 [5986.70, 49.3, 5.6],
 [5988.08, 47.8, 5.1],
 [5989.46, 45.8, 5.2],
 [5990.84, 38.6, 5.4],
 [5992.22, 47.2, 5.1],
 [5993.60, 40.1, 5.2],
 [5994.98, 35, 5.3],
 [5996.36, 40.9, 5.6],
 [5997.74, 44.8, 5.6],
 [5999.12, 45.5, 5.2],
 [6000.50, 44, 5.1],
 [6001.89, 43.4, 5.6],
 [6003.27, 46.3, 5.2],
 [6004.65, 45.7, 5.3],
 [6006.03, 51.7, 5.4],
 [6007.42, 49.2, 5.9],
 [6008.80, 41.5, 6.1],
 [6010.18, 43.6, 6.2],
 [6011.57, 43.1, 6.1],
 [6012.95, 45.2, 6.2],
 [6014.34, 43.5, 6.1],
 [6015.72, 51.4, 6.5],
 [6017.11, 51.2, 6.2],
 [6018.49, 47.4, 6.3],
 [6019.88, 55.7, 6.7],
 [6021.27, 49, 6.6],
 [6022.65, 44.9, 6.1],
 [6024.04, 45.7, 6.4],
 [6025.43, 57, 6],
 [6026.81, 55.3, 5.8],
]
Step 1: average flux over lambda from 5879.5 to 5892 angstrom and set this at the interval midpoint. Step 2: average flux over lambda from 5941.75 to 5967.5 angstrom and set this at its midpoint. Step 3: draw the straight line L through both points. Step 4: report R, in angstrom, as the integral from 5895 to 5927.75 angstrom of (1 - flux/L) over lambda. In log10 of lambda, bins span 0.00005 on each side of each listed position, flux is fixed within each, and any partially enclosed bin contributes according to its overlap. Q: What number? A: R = -1.57 angstrom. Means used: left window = 37.8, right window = 45.1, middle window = 42.5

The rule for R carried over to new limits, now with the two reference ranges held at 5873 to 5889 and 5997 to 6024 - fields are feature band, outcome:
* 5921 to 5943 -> 1.5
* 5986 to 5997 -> 0.8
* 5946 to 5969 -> 0.8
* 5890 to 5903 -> 2.9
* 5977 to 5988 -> 0.0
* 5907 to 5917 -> -0.2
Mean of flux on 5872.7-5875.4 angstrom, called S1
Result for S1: 58.4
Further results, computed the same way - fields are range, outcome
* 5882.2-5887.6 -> 36.2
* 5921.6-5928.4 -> 42.8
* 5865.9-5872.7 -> 42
